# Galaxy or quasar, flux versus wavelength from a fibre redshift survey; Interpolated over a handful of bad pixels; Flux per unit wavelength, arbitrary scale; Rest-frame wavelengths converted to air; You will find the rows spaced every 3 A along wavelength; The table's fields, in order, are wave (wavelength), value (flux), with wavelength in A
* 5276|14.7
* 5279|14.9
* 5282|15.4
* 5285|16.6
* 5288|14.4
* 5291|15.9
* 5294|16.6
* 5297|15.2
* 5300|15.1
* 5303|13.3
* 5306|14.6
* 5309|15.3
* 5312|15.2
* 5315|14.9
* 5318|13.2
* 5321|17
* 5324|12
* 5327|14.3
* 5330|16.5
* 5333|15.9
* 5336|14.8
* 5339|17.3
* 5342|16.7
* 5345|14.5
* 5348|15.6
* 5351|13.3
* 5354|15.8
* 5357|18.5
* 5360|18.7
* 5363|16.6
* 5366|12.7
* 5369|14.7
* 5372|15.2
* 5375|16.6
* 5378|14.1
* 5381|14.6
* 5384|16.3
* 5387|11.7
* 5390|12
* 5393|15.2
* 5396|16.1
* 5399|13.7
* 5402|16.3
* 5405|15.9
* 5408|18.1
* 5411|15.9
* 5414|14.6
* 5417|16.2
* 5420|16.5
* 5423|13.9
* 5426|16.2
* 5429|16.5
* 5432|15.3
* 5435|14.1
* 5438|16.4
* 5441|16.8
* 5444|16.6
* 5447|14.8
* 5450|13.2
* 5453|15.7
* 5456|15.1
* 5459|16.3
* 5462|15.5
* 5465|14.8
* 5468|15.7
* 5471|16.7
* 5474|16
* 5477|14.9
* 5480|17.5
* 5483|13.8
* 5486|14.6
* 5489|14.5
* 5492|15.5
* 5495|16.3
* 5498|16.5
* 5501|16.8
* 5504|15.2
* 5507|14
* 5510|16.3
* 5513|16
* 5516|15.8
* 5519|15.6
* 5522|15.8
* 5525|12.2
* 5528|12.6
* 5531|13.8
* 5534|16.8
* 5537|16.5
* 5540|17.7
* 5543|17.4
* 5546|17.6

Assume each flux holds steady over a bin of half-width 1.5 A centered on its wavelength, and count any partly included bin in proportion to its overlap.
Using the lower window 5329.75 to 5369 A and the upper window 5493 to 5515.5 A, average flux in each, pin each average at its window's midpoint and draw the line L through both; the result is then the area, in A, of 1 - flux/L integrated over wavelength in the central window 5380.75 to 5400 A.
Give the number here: 2.0 A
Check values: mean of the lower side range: 15.9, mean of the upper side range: 15.9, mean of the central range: 14.2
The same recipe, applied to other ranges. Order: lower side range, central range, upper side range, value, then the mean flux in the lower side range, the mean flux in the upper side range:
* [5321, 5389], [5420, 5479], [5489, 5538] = -0.9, 15.3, 15.3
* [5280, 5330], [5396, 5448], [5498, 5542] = -1.9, 15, 15.4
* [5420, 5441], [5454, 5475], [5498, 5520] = -0.1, 15.6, 15.7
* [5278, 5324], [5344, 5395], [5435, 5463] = 0.7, 15.1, 15.5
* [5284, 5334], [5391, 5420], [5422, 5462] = -0.7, 15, 15.5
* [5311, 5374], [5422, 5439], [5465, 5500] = 0.1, 15.4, 15.6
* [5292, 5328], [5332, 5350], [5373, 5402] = -1.3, 14.7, 14.6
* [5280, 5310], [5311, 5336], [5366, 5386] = 0.5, 15.2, 15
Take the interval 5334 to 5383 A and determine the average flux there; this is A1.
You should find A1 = 15.6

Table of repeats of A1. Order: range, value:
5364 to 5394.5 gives 14.3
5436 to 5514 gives 15.6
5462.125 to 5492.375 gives 15.4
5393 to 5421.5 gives 15.9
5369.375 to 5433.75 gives 15.3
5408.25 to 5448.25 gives 15.8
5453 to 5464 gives 15.6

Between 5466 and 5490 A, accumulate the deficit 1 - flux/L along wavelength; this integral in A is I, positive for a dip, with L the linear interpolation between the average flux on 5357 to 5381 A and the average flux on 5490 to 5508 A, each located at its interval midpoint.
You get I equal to 0.4 A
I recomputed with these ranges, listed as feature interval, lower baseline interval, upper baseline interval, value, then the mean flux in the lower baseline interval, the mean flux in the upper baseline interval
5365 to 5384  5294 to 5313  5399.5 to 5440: 0.8 A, 14.9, 15.8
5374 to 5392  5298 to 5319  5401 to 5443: 1.5 A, 14.6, 15.9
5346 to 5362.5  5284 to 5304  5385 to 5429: -1.2 A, 15.3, 15.2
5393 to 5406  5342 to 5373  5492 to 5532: 0.0 A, 15.6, 15.2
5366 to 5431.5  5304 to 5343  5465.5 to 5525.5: 0.6 A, 15.2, 15.5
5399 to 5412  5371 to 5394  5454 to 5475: -1.3 A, 14.4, 15.7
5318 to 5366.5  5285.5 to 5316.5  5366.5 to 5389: -2.6 A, 15.1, 14.6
